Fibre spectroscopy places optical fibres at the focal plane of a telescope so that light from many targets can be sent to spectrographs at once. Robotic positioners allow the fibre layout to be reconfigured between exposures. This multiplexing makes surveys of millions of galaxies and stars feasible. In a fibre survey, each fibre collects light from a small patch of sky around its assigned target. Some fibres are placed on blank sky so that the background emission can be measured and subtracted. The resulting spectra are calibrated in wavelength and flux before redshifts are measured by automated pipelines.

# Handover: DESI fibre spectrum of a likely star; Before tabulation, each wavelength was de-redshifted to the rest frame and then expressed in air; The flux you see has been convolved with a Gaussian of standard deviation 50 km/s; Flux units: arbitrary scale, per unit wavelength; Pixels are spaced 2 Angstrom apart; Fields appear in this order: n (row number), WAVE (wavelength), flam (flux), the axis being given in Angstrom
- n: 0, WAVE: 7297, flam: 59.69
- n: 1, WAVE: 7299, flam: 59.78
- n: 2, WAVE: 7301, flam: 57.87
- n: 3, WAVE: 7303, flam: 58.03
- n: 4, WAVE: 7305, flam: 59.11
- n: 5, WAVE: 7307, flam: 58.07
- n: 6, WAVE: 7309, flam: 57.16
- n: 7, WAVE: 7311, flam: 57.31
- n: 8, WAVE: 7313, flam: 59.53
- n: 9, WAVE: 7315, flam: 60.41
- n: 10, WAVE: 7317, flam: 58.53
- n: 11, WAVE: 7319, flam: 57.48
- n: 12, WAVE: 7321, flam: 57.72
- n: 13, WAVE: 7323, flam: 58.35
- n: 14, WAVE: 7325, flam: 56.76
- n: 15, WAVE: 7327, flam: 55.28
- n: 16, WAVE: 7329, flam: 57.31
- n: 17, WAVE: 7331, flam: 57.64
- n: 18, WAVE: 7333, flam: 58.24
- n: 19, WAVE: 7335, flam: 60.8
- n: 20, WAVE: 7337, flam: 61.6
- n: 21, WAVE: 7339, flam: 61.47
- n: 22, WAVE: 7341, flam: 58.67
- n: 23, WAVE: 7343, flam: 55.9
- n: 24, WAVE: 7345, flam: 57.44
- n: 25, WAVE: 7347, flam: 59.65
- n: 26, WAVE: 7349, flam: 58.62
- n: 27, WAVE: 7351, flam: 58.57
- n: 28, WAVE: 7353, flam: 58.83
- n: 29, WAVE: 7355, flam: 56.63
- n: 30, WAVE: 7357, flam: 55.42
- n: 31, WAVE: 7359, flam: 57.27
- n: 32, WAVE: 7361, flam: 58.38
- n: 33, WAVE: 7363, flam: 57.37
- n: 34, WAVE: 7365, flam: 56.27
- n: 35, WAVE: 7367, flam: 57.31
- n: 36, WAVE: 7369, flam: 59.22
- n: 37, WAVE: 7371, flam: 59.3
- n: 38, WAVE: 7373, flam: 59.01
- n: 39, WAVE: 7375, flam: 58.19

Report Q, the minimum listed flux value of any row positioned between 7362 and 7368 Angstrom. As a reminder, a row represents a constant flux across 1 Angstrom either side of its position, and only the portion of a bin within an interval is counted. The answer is 56.27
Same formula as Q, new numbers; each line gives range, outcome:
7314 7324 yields 57.48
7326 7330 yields 55.28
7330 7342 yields 57.64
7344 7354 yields 57.44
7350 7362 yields 55.42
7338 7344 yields 55.9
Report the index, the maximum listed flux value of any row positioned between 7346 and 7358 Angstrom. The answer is 59.65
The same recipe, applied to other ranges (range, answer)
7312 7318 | 60.41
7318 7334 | 58.35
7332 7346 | 61.6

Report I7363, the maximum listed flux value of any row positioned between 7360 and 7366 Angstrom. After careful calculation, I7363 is 58.38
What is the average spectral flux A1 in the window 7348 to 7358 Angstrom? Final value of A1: 57.6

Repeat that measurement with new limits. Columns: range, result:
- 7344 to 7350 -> 58.6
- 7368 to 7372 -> 59.3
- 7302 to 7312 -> 57.9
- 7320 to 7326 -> 57.6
